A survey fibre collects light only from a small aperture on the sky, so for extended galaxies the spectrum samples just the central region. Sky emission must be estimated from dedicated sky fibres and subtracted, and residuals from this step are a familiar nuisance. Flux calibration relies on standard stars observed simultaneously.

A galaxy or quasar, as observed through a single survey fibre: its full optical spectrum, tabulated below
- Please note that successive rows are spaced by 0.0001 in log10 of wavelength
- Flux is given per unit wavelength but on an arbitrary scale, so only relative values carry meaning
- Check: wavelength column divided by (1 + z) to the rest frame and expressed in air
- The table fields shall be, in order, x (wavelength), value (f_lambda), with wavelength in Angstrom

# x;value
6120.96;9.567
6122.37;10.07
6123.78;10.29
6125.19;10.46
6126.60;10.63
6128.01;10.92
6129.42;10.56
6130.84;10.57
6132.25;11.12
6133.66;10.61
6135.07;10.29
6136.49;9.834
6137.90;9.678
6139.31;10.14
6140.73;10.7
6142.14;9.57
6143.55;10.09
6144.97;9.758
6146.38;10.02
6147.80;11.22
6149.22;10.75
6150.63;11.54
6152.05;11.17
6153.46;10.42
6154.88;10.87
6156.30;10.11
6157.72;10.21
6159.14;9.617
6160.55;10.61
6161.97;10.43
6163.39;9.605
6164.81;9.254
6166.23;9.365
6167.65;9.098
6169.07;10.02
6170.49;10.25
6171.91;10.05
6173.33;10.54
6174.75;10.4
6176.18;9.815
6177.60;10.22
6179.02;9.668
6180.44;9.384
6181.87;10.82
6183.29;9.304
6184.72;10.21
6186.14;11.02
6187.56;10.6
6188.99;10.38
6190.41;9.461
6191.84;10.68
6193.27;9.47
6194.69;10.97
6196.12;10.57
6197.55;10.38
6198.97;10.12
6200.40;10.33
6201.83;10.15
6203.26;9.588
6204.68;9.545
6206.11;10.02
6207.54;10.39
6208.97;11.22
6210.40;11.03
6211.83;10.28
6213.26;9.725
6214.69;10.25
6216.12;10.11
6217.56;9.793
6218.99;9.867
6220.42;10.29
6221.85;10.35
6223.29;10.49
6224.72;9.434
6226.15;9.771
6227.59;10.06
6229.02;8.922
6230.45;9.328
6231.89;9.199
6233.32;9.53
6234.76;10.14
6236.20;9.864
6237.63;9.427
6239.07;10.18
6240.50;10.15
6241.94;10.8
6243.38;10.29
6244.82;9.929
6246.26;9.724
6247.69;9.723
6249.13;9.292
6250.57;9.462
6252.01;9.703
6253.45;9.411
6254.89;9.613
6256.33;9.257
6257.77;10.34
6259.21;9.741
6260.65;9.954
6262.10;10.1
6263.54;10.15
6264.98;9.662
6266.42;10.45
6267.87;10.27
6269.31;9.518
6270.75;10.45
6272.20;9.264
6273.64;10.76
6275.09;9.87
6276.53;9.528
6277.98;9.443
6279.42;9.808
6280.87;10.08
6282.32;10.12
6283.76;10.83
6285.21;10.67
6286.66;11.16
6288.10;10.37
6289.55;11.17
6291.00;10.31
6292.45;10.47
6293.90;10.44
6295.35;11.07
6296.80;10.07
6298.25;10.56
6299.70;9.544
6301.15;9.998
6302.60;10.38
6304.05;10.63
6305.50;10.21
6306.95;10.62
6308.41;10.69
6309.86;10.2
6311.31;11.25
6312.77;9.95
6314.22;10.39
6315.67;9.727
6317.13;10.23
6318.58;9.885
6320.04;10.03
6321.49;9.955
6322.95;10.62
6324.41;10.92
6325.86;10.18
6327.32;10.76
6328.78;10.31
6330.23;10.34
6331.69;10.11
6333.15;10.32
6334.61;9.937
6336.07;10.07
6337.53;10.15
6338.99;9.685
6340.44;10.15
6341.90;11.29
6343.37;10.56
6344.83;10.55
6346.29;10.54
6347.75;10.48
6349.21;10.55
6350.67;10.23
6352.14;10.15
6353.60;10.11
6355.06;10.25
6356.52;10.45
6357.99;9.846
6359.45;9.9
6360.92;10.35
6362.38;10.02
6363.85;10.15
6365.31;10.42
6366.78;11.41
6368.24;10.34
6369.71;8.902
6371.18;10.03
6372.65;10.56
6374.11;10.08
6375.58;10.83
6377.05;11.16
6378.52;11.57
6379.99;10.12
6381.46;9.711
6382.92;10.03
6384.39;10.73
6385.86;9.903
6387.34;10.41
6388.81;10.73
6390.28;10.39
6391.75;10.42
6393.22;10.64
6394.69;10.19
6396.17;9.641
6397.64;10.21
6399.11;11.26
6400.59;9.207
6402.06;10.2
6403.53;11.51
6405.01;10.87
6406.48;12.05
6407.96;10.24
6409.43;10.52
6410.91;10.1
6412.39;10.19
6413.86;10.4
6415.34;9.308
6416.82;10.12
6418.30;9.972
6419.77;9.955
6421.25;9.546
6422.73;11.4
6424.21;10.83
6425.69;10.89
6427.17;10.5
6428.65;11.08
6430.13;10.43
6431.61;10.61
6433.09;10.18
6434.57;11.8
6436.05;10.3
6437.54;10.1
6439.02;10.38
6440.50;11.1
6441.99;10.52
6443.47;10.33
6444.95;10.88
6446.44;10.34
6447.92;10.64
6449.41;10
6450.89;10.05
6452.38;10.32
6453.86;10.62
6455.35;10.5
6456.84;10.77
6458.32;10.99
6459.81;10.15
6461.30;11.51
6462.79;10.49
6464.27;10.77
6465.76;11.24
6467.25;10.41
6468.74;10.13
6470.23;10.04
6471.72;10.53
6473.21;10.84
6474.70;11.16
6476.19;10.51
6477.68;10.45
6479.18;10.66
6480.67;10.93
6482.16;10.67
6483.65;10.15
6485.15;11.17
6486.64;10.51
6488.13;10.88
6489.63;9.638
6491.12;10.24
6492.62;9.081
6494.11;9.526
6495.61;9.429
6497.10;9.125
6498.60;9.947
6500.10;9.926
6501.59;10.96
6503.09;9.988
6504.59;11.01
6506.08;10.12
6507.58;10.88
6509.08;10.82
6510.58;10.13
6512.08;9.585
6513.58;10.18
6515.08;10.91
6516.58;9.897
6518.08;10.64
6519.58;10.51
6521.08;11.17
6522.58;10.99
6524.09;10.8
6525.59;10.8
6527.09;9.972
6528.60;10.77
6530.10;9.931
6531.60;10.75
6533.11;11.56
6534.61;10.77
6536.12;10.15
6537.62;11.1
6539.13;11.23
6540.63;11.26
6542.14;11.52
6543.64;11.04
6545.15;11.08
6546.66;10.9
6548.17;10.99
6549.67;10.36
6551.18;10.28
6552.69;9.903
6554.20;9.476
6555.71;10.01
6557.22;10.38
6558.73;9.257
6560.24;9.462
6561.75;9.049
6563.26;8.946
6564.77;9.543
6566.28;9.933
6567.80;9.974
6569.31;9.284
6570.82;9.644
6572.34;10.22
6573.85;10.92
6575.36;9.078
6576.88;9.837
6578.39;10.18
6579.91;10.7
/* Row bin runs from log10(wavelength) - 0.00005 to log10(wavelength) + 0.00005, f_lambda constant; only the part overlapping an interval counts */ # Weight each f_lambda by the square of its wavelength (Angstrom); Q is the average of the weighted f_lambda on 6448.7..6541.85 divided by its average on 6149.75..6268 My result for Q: 1.1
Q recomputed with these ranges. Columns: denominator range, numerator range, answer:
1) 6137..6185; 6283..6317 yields 1.08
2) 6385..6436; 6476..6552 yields 1.04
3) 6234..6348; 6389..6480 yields 1.08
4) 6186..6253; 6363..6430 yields 1.10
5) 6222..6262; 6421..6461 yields 1.15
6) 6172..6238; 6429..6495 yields 1.13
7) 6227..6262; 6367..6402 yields 1.11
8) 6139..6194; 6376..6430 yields 1.11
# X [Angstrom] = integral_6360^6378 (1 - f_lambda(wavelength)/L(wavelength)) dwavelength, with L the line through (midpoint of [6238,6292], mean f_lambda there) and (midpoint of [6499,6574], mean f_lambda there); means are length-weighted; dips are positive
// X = -0.3 Angstrom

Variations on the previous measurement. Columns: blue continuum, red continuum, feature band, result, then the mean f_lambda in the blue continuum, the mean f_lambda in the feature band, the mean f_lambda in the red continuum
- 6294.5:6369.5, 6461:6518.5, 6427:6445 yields -0.5 Angstrom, 10.3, 10.6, 10.4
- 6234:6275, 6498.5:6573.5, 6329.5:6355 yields -0.6 Angstrom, 9.91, 10.3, 10.4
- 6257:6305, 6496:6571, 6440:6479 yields -1.1 Angstrom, 10.2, 10.6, 10.3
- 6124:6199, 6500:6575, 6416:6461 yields -0.8 Angstrom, 10.3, 10.5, 10.4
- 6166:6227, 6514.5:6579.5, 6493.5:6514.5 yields 0.4 Angstrom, 10.1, 10.1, 10.3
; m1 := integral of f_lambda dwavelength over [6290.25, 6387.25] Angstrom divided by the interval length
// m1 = 10.3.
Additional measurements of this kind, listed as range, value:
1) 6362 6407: 10.4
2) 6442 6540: 10.5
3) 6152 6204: 10.1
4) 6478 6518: 10.3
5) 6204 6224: 10.2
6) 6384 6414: 10.5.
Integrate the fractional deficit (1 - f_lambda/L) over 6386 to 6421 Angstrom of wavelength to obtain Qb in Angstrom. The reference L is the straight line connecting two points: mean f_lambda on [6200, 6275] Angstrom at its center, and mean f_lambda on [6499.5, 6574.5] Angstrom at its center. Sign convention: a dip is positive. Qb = -0.6 Angstrom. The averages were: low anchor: 9.95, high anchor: 10.4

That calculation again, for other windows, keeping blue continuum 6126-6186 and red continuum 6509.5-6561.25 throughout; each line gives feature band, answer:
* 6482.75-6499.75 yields 0.8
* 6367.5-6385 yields 0.1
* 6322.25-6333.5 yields -0.1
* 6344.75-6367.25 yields 0.1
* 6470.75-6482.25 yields -0.3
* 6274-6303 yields 0.1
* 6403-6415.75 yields -0.2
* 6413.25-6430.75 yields 0.1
